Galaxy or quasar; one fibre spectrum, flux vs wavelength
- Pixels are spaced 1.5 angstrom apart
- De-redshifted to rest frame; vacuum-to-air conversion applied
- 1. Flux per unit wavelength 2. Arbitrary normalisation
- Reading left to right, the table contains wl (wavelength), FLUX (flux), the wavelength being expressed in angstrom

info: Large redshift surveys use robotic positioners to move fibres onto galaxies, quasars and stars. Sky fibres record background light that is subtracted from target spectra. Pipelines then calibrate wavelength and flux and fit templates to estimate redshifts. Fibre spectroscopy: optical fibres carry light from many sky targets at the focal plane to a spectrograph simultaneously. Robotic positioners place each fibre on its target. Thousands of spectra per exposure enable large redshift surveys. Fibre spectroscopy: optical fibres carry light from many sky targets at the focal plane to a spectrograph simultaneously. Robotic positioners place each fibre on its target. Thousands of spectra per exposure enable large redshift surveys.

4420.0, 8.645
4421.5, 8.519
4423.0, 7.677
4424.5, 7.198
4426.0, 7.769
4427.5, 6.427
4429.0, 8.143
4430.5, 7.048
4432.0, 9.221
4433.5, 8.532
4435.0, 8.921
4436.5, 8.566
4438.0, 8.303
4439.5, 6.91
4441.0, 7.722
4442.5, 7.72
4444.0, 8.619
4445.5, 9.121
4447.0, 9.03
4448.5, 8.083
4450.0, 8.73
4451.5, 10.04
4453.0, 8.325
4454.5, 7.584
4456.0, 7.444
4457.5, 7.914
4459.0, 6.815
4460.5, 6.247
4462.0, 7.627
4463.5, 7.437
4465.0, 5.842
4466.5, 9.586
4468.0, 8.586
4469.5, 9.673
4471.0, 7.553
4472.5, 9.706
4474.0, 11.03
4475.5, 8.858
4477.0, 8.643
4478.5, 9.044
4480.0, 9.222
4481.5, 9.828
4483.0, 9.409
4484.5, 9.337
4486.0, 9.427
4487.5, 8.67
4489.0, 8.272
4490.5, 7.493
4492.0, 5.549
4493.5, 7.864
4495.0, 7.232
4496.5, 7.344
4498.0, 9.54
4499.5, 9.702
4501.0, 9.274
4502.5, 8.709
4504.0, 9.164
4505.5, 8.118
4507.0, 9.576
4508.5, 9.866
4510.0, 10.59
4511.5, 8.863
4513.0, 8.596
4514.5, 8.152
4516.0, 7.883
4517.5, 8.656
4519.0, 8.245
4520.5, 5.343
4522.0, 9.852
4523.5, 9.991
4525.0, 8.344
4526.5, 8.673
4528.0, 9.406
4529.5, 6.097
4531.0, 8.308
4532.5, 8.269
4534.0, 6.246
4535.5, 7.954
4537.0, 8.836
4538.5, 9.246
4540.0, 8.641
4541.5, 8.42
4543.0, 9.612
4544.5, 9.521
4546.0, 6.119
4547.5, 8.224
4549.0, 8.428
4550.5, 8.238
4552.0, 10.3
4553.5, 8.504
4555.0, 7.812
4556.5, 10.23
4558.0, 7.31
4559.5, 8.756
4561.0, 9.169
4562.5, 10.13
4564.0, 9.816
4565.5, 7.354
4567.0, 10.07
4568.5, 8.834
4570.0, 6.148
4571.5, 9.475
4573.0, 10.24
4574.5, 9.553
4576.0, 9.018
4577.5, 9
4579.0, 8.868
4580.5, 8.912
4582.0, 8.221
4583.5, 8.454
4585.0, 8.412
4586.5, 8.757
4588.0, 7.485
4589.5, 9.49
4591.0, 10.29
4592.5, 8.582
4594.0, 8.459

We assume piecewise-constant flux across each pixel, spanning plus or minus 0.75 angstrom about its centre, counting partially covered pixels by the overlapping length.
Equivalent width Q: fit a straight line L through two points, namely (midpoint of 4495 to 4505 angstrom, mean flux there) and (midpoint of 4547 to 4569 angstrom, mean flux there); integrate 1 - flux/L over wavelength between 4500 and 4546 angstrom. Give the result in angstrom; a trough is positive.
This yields 1.3 angstrom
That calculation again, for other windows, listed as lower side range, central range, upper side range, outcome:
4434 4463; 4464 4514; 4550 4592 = -2.6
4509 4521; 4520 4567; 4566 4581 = 0.8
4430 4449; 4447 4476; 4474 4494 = 0.7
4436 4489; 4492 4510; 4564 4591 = -0.3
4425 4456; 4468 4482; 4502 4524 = -1.3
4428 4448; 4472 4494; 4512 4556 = -1.4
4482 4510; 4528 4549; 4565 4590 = 1.3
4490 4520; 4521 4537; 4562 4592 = 0.6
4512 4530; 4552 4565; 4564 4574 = -0.5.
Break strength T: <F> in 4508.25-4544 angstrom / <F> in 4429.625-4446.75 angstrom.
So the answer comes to 1.03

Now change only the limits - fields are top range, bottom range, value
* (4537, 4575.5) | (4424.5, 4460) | 1.09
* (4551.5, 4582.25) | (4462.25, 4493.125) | 1.04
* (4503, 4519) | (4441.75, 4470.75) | 1.10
